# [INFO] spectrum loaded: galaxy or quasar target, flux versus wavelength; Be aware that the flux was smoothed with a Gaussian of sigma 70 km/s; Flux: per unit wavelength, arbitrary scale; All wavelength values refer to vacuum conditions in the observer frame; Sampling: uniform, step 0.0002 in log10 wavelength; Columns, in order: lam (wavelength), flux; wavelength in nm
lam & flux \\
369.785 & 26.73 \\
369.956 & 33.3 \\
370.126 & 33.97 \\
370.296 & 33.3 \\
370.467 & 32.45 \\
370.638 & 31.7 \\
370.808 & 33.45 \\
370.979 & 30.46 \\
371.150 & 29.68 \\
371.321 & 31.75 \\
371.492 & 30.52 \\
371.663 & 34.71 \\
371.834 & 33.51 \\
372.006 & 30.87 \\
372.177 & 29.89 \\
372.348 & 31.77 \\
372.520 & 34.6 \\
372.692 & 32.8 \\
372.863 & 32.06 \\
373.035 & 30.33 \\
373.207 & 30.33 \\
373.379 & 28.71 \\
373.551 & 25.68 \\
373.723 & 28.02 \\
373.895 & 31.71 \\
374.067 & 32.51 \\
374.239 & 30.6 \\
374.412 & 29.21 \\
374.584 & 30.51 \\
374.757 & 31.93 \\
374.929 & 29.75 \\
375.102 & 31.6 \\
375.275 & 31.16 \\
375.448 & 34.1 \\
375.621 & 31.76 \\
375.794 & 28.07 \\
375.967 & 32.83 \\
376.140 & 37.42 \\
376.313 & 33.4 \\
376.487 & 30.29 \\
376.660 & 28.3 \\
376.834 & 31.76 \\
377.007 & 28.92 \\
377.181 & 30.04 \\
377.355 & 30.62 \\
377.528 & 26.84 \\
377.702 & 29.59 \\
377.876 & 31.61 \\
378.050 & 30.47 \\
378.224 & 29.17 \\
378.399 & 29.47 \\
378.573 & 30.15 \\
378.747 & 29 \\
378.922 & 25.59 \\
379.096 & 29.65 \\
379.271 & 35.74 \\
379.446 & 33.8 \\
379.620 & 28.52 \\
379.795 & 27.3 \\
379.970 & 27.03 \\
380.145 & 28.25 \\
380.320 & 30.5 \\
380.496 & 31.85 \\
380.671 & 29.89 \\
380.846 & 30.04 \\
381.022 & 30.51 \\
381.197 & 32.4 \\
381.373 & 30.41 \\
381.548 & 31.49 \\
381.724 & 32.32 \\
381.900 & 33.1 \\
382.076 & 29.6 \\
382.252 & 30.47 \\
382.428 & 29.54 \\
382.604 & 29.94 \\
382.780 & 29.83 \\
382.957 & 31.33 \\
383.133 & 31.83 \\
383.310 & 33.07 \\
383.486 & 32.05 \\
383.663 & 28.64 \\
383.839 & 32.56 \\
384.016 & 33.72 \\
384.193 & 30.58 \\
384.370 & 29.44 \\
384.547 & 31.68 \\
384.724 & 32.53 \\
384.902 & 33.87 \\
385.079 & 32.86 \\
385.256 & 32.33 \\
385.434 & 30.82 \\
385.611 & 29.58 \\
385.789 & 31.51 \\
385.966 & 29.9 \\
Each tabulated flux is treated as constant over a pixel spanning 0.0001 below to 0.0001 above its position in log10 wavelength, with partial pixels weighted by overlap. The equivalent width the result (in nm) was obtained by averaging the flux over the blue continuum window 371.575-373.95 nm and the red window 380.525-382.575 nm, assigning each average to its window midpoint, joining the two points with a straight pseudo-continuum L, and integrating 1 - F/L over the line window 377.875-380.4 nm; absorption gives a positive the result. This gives 0.10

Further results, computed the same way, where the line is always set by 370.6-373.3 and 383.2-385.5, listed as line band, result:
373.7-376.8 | 0.042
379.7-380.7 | 0.086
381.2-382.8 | 0.049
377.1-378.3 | 0.077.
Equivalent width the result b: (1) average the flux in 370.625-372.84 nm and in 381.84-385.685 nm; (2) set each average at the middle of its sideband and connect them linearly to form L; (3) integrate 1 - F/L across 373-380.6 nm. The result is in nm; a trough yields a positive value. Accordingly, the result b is 0.34 nm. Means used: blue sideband 32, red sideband 31.3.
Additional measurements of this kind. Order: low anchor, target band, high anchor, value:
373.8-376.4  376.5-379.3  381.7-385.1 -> 0.17 nm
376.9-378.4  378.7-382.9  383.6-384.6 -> 0.01 nm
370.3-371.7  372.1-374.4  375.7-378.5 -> 0.05 nm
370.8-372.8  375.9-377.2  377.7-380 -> -0.05 nm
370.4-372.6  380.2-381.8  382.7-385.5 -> 0.04 nm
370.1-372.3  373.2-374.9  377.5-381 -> 0.07 nm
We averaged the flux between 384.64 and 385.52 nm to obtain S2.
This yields 32.5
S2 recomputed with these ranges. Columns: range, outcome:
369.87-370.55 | 33.2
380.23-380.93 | 30.6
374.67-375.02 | 30.8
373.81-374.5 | 31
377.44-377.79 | 28.3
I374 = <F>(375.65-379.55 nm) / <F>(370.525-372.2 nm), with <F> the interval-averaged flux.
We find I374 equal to 0.96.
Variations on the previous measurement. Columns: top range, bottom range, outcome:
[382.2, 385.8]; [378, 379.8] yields 1.04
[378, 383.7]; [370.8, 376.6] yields 0.97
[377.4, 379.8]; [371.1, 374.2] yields 0.96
